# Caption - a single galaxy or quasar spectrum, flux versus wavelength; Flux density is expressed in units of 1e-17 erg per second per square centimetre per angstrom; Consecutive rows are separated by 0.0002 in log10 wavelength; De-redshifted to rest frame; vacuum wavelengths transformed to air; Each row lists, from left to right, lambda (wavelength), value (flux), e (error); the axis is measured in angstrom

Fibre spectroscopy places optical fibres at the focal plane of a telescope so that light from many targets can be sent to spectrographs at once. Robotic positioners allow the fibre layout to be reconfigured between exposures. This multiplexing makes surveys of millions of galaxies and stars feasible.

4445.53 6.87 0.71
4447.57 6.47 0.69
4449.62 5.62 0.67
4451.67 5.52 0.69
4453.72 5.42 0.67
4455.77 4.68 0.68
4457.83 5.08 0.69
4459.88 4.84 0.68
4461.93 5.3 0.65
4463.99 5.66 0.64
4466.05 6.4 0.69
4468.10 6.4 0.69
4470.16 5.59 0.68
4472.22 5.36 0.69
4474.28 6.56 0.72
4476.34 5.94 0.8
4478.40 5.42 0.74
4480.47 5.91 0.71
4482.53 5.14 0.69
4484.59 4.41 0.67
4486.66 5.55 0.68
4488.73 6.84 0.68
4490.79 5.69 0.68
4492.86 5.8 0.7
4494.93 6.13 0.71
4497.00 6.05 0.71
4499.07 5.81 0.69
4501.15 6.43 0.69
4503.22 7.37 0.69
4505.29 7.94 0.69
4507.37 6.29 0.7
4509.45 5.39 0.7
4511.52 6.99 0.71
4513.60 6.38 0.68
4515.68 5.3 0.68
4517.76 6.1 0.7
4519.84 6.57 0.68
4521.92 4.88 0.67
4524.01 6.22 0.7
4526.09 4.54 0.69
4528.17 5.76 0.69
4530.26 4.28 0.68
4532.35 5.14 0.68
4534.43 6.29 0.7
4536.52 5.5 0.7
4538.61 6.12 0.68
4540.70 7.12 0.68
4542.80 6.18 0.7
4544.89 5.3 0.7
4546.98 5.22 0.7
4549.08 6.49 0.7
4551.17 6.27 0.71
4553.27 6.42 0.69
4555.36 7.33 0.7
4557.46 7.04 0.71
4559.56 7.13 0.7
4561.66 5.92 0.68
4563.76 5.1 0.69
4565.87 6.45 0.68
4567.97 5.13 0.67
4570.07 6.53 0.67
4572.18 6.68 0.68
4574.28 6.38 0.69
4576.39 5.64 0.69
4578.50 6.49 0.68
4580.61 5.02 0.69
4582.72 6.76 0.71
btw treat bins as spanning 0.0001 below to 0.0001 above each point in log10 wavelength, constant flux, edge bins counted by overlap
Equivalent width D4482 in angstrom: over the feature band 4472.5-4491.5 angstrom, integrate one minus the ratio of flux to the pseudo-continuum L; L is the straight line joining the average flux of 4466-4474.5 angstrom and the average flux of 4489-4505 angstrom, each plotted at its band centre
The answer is 1.3 angstrom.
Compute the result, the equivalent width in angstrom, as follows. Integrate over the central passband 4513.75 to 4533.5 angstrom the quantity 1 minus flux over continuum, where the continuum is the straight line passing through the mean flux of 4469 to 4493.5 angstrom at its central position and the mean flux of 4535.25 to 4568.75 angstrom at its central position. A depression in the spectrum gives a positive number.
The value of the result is 1.7 angstrom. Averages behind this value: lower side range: 5.69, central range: 5.47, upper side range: 6.18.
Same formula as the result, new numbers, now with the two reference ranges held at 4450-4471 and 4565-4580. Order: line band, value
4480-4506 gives -1.7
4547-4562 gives -1.4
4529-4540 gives 0.7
